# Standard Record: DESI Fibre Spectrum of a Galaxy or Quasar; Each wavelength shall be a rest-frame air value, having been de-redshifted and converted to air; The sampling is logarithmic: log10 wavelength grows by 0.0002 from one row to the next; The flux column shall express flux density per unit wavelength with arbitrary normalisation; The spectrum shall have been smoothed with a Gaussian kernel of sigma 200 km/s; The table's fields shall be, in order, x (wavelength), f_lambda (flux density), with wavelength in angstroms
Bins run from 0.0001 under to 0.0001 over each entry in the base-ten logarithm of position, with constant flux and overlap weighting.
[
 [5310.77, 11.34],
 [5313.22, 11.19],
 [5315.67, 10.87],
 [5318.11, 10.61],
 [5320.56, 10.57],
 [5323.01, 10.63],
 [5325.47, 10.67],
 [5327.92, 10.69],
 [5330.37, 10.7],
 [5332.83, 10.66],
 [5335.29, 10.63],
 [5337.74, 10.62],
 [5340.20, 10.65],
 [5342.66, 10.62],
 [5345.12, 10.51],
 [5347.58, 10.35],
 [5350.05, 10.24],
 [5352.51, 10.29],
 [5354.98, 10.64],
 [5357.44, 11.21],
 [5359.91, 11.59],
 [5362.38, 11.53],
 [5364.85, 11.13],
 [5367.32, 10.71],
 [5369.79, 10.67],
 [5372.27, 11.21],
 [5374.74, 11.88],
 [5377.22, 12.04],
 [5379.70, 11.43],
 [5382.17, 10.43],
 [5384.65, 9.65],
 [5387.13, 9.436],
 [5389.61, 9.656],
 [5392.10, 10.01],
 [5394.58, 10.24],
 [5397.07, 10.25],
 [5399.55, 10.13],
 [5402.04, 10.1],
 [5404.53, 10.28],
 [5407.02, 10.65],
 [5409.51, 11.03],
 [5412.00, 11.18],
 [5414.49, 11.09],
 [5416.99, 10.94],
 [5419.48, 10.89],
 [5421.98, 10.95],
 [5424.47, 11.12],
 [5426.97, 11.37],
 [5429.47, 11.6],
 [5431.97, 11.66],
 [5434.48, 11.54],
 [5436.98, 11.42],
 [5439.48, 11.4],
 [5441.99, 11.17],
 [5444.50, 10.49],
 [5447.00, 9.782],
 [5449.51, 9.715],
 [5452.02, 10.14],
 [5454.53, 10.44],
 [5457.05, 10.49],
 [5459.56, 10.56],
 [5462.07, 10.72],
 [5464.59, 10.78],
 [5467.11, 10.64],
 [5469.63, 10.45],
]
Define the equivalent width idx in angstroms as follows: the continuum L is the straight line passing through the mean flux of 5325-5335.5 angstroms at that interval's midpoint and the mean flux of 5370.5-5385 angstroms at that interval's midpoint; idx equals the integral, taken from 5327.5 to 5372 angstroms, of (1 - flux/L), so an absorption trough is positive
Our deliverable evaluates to 0.5 angstroms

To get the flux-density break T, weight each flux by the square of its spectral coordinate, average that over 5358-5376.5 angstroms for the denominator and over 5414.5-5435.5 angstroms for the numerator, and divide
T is 1.0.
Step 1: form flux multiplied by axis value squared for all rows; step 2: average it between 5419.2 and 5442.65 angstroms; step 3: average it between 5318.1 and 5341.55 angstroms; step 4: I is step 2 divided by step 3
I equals 1.11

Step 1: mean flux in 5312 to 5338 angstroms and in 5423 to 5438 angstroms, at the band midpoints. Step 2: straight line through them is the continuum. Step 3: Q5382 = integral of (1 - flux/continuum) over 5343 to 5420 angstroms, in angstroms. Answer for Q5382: 2.9 angstroms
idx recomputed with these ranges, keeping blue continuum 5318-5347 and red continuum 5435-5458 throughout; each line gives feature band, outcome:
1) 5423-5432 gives -0.7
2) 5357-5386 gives -1.4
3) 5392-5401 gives 0.4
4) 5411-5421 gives -0.4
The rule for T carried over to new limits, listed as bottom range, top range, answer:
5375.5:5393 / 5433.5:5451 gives 1.06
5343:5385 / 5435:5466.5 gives 1.00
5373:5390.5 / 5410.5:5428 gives 1.05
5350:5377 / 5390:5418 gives 0.96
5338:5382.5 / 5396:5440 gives 1.02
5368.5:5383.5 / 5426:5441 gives 1.04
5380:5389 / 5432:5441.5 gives 1.17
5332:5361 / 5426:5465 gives 1.05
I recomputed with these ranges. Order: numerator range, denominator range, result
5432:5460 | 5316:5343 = 1.05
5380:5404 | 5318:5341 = 0.97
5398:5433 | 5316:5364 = 1.05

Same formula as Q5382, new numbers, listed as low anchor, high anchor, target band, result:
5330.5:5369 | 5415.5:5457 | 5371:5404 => 1.00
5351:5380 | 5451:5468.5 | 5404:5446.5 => -1.28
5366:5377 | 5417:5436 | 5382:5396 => 1.69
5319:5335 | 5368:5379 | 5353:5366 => 0.01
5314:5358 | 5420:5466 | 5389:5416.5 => 0.80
